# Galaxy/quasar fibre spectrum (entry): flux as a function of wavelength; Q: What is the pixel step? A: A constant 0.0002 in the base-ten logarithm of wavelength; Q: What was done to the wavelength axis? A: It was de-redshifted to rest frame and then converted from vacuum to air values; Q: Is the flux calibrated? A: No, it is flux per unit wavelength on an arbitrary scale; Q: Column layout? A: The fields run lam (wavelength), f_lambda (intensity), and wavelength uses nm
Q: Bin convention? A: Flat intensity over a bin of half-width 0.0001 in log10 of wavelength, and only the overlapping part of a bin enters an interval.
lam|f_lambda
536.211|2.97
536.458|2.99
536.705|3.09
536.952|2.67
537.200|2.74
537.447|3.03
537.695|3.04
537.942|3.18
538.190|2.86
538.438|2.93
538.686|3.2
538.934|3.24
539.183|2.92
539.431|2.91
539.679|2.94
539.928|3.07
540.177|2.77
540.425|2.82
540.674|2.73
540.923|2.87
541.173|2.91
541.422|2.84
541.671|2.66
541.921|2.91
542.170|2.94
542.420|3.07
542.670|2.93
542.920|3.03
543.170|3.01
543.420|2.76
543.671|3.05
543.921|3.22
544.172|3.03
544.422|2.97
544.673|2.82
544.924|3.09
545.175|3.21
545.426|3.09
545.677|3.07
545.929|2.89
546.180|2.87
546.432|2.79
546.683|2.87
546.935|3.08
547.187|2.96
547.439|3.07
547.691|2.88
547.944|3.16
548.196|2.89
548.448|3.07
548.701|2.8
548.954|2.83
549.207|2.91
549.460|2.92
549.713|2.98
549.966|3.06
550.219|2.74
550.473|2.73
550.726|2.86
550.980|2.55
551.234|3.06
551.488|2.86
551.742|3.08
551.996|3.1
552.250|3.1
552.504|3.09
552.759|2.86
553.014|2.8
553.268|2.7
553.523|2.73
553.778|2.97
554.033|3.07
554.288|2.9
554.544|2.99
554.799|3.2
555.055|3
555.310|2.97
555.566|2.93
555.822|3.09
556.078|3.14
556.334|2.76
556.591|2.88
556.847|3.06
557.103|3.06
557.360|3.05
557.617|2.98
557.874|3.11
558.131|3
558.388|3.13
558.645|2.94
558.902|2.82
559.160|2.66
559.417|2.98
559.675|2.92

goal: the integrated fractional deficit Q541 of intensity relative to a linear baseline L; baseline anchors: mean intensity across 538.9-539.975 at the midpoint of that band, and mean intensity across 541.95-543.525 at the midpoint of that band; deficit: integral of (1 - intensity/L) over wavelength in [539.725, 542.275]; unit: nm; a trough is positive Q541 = 0.10 nm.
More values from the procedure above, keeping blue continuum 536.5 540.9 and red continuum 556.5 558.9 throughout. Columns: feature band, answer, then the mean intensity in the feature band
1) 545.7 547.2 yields 0.030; 2.92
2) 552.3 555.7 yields 0.067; 2.94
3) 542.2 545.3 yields -0.049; 3.01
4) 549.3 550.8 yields 0.053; 2.88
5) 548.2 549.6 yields 0.037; 2.9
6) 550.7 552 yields 0.038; 2.9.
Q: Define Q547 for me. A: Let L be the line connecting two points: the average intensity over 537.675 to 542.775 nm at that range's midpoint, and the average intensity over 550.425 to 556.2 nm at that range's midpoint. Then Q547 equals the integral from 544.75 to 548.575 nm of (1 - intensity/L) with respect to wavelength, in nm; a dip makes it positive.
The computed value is -0.07 nm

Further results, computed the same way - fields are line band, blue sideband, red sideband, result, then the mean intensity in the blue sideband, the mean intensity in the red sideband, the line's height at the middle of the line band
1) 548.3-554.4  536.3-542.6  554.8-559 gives 0.150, 2.93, 3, 2.98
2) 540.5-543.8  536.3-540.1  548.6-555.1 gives 0.072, 2.98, 2.92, 2.97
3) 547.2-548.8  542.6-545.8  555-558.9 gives 0.019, 3.02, 3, 3.02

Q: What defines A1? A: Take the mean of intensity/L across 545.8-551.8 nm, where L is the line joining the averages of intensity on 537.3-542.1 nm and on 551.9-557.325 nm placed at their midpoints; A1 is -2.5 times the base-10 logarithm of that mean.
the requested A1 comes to 0.02 mag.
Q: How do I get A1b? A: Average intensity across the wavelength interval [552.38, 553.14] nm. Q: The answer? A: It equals 2.91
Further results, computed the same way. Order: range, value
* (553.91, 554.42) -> 2.98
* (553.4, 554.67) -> 2.93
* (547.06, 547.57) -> 3.01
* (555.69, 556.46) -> 3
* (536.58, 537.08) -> 2.88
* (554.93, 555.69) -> 2.97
